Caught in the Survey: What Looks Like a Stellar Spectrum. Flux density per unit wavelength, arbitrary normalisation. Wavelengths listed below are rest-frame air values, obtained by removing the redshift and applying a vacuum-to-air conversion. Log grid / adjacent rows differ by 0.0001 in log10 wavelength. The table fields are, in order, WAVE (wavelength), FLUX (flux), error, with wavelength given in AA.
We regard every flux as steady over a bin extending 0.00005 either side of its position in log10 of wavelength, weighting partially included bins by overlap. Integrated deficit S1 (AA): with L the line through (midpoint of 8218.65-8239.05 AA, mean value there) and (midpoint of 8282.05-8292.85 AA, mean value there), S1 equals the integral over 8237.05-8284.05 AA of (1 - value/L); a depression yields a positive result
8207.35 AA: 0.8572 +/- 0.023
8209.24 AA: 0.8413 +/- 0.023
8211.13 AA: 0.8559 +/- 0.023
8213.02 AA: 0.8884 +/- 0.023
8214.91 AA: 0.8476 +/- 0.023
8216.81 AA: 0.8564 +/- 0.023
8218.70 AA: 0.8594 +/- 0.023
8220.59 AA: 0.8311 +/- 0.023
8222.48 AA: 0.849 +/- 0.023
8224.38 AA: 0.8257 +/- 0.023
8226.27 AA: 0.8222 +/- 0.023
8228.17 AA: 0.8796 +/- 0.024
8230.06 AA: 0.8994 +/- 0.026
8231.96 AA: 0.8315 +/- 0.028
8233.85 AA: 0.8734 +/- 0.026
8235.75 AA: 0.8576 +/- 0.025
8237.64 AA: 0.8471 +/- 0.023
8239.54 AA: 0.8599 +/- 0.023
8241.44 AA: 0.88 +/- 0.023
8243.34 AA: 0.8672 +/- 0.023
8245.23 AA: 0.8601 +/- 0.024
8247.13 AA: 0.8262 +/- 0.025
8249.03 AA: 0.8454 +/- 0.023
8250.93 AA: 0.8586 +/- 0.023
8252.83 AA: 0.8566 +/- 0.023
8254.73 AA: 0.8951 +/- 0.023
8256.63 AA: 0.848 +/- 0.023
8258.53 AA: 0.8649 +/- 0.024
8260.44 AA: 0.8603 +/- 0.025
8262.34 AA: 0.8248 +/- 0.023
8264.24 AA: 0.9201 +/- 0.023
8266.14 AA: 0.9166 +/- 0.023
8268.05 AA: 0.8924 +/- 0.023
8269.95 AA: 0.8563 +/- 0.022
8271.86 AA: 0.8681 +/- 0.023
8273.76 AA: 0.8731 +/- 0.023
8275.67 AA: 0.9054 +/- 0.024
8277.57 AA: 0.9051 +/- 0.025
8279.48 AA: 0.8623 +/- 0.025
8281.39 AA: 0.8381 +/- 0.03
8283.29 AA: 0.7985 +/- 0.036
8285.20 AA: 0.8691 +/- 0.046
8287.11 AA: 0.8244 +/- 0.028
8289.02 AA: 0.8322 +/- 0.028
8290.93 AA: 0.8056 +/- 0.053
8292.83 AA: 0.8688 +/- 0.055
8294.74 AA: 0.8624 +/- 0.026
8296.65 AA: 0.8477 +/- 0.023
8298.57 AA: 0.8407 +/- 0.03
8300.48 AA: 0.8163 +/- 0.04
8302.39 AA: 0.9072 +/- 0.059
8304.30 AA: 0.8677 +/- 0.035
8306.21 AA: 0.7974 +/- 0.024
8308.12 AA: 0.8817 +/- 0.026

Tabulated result -1.4 AA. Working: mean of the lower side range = 0.852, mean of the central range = 0.866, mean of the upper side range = 0.831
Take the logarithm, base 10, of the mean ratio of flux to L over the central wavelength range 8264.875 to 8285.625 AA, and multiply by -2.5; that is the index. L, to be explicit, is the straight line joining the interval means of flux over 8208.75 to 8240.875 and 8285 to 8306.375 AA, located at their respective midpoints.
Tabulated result -0.03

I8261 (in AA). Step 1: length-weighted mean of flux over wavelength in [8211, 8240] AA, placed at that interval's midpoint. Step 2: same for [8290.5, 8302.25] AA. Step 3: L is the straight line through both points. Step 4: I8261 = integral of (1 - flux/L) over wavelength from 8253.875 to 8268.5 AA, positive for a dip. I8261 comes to -0.5 AA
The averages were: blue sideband 0.855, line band 0.877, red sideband 0.847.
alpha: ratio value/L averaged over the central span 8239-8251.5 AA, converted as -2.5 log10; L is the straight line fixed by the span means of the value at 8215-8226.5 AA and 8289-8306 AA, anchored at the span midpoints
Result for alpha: -0.02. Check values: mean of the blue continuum 0.842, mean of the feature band 0.857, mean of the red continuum 0.849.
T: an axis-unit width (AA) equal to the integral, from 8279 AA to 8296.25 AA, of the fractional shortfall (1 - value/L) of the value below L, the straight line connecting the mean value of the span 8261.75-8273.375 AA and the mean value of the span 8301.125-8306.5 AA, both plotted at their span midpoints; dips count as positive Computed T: 0.6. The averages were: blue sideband 0.881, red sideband 0.863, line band 0.84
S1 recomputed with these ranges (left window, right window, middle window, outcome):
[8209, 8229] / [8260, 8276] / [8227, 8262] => 0.19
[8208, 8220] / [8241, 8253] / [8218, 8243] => 0.03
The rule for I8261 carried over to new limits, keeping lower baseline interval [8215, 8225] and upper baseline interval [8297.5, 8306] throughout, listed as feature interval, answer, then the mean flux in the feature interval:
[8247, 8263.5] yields -0.1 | 0.855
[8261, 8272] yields -0.4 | 0.88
